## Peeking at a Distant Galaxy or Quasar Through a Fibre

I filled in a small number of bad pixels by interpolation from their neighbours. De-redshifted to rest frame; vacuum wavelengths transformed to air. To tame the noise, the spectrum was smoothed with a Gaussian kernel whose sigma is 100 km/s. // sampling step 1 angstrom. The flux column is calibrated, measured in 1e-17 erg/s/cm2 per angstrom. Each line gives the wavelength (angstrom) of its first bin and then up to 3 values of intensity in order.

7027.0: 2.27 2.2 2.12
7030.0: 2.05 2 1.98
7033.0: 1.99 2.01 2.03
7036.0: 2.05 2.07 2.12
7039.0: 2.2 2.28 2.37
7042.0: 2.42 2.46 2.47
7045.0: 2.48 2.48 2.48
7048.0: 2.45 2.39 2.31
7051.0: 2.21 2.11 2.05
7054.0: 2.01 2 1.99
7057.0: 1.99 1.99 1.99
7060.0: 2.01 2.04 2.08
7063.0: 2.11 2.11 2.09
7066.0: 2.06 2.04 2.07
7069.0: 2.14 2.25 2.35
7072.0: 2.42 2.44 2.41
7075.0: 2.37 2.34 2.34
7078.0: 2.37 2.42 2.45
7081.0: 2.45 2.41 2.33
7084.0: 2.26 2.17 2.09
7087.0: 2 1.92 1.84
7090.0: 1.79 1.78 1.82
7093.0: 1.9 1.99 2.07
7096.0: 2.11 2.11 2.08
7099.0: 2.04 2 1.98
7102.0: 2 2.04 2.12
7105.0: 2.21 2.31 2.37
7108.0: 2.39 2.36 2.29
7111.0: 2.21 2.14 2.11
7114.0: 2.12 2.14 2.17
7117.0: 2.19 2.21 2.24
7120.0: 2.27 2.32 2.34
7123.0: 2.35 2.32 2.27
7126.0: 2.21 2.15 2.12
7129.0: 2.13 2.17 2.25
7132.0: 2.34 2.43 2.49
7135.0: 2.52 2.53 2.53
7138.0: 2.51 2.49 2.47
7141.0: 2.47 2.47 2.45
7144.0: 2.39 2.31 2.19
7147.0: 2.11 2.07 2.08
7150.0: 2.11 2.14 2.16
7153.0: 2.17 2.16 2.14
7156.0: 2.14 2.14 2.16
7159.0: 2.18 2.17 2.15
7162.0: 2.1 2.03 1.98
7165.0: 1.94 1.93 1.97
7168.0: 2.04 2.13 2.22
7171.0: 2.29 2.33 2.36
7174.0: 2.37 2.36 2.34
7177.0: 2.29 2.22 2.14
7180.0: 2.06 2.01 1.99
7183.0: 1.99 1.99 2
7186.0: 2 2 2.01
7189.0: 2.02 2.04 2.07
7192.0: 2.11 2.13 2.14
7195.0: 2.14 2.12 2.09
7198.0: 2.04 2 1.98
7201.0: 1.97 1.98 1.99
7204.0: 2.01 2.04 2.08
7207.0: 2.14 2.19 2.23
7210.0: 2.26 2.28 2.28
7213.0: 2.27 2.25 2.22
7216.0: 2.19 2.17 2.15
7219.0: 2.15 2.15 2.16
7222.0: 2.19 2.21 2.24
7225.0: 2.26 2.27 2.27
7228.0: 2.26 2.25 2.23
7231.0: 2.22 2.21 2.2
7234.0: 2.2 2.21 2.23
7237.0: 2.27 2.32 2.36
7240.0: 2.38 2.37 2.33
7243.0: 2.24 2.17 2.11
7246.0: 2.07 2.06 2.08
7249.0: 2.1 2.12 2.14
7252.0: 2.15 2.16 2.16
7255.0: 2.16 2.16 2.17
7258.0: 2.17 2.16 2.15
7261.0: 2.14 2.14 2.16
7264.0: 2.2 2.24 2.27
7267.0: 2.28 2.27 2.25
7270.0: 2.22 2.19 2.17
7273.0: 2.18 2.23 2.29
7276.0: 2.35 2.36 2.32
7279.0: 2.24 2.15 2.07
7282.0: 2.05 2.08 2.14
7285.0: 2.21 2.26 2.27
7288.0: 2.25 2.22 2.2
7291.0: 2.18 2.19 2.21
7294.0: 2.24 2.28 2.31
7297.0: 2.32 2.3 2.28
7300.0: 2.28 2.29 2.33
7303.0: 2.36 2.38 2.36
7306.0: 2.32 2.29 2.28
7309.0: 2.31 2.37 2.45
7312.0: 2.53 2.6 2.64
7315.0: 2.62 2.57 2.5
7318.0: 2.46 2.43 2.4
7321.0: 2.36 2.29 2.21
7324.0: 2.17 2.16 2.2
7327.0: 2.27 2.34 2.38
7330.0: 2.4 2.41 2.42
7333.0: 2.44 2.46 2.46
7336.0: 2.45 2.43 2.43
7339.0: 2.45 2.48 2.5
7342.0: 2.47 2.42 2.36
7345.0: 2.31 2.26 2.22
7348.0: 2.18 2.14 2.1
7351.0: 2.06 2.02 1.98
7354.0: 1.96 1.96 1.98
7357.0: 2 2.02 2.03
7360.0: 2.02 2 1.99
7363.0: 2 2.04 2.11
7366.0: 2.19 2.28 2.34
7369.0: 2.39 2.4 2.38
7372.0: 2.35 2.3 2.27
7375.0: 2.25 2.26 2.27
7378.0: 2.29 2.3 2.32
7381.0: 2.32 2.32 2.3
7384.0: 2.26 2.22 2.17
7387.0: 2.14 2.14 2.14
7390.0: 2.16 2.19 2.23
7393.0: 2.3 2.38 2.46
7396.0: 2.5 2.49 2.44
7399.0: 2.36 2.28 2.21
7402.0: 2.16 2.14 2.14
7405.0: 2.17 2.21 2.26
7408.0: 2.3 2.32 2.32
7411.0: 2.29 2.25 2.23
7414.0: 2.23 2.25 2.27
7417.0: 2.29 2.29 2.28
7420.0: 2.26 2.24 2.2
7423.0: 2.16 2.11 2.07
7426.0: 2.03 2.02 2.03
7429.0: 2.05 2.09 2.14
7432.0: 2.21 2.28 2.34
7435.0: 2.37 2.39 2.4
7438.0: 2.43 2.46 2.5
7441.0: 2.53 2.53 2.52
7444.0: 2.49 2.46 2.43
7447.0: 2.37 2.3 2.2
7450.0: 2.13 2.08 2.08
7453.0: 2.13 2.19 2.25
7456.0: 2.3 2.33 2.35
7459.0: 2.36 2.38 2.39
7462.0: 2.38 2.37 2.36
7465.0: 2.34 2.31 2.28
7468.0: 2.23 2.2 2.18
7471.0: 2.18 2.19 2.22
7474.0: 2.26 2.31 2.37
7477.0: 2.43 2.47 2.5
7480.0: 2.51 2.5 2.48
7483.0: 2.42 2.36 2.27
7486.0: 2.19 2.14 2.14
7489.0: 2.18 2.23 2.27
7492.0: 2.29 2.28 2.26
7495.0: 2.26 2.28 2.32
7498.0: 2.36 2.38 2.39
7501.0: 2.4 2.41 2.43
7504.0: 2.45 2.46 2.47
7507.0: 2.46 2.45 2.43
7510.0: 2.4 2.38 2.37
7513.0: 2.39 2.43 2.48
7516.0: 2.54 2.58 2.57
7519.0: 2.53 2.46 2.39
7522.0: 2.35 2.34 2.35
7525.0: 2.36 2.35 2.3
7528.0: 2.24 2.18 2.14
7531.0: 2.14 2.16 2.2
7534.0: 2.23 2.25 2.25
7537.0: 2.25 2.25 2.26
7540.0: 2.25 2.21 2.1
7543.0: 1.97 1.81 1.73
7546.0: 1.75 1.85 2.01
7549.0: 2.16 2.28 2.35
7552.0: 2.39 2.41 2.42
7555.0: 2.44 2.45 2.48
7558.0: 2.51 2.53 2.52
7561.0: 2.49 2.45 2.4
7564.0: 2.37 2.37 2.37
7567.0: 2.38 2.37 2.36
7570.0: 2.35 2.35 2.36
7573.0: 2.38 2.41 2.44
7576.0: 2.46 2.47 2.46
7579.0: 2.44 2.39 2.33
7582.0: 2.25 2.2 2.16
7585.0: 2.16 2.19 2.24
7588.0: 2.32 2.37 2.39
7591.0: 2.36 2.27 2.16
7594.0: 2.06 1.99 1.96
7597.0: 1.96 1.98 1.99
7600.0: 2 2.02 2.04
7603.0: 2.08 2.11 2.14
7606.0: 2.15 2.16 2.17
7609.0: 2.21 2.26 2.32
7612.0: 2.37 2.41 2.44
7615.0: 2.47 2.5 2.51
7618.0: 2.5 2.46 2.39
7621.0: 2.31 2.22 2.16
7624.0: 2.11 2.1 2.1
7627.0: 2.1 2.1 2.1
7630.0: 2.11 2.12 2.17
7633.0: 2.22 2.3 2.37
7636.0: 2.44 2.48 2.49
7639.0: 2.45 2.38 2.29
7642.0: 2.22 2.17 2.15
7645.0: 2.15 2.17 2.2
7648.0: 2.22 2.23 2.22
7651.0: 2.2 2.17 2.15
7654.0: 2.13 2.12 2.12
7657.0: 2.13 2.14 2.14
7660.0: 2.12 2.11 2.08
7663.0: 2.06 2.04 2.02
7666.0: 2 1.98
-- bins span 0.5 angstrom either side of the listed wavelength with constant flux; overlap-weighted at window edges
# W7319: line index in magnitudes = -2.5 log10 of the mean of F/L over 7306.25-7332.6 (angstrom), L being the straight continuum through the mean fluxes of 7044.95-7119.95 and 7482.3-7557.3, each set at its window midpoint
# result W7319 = -0.07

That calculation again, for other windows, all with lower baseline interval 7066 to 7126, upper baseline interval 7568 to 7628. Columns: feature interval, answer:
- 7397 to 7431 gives 0.01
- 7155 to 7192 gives 0.04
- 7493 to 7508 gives -0.07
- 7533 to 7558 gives 0.02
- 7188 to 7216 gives 0.04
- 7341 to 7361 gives 0.04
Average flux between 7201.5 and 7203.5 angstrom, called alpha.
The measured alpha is 1.98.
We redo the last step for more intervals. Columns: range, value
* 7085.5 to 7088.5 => 2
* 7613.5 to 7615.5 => 2.46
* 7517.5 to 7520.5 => 2.52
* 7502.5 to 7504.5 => 2.44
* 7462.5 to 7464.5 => 2.37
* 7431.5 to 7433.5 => 2.25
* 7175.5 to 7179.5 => 2.25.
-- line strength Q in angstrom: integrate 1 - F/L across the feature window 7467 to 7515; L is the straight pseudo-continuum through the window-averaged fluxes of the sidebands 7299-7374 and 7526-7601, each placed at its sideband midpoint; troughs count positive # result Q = -1.6 angstrom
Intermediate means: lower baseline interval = 2.29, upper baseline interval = 2.25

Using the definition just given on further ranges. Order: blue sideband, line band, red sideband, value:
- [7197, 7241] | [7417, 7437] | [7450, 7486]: 0.8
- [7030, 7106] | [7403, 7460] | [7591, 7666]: -2.2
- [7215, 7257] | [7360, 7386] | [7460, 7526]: 0.5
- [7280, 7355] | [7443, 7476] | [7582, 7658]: -0.3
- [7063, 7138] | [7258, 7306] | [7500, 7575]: 0.5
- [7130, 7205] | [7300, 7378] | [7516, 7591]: -2.1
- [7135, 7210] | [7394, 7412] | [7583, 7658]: -0.9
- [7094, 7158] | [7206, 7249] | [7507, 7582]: 0.7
